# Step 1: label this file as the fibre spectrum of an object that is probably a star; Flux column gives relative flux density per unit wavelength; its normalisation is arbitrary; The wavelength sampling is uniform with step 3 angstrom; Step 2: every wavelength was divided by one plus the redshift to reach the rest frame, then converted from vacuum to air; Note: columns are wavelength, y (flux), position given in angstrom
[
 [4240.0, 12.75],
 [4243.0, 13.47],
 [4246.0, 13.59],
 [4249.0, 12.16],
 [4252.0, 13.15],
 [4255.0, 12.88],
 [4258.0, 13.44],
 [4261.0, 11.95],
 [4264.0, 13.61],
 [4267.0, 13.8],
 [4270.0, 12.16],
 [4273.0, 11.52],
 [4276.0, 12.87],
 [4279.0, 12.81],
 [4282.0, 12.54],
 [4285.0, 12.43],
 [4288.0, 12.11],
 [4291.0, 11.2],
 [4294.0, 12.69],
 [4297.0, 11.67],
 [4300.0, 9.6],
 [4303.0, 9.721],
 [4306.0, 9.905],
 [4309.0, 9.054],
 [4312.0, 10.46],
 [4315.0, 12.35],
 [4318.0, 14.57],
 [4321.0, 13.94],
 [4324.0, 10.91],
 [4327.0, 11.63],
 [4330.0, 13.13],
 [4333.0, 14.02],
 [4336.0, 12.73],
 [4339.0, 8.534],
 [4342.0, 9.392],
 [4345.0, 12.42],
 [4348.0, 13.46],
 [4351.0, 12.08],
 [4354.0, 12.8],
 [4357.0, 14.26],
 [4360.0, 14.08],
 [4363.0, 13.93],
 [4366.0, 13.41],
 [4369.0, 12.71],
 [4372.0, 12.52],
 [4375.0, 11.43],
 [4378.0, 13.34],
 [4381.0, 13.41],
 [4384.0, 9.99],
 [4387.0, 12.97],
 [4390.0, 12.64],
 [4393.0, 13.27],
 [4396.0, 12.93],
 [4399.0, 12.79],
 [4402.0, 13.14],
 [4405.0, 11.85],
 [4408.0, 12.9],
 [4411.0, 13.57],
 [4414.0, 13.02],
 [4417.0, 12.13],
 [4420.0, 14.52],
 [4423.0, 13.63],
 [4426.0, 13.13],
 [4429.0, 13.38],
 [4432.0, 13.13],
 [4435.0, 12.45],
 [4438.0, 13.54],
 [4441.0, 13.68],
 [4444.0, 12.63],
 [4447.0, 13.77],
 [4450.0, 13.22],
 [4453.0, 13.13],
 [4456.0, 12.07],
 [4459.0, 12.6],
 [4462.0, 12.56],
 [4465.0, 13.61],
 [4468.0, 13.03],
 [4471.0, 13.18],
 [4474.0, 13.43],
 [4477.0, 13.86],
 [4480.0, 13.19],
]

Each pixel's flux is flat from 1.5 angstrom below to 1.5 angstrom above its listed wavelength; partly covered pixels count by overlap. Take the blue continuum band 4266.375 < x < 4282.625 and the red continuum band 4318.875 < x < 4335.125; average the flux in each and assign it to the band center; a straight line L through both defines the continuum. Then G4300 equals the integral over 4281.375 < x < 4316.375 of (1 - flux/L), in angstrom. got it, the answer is 4.31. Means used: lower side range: 12.6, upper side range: 12.8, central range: 11.1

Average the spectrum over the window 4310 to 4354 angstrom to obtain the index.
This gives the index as 12.1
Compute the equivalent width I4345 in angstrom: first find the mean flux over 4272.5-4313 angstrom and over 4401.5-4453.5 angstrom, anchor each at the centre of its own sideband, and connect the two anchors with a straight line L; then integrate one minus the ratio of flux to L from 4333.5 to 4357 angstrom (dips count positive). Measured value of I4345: 0.3 angstrom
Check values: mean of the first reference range 11.3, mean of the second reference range 13.2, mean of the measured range 11.9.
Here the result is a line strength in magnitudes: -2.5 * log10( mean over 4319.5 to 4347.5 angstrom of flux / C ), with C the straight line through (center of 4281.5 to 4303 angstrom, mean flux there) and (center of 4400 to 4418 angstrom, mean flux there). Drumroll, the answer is 0.007 mag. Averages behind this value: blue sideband 11.6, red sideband 12.8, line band 11.9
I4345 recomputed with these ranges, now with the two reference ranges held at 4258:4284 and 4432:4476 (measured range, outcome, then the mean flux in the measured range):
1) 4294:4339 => 4.1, 11.6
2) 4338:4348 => 1.7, 10.7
